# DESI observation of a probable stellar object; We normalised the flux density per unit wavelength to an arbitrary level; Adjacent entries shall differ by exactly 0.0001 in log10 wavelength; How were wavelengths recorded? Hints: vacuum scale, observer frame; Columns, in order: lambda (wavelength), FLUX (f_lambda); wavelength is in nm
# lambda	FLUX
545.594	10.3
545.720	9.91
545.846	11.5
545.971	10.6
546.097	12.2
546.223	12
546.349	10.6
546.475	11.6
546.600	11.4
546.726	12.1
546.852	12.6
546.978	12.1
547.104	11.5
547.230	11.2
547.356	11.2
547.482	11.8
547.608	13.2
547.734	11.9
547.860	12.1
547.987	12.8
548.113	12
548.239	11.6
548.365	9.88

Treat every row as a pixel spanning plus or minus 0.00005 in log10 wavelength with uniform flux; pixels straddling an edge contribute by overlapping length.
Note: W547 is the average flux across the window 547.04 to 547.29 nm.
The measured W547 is 11.4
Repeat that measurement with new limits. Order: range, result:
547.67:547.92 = 12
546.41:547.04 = 12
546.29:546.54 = 11.1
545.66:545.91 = 10.7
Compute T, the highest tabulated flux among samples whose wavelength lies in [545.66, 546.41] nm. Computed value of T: 12.2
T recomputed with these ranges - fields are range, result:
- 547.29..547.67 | 13.2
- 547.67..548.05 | 12.8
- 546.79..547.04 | 12.6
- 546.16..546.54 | 12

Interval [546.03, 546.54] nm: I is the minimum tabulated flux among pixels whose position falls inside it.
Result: 10.6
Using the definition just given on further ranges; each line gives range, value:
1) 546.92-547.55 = 11.2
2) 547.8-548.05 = 12.1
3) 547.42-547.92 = 11.8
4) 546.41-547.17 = 11.4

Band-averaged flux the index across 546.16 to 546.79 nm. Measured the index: 11.5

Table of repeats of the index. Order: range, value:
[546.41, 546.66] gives 11.5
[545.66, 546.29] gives 11.2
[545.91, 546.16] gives 11.4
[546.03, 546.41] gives 11.6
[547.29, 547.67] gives 12.1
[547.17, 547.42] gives 11.2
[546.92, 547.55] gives 11.6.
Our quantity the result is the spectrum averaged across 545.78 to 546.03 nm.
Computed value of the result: 11.1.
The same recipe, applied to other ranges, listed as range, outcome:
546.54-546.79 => 11.7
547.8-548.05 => 12.4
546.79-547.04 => 12.3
